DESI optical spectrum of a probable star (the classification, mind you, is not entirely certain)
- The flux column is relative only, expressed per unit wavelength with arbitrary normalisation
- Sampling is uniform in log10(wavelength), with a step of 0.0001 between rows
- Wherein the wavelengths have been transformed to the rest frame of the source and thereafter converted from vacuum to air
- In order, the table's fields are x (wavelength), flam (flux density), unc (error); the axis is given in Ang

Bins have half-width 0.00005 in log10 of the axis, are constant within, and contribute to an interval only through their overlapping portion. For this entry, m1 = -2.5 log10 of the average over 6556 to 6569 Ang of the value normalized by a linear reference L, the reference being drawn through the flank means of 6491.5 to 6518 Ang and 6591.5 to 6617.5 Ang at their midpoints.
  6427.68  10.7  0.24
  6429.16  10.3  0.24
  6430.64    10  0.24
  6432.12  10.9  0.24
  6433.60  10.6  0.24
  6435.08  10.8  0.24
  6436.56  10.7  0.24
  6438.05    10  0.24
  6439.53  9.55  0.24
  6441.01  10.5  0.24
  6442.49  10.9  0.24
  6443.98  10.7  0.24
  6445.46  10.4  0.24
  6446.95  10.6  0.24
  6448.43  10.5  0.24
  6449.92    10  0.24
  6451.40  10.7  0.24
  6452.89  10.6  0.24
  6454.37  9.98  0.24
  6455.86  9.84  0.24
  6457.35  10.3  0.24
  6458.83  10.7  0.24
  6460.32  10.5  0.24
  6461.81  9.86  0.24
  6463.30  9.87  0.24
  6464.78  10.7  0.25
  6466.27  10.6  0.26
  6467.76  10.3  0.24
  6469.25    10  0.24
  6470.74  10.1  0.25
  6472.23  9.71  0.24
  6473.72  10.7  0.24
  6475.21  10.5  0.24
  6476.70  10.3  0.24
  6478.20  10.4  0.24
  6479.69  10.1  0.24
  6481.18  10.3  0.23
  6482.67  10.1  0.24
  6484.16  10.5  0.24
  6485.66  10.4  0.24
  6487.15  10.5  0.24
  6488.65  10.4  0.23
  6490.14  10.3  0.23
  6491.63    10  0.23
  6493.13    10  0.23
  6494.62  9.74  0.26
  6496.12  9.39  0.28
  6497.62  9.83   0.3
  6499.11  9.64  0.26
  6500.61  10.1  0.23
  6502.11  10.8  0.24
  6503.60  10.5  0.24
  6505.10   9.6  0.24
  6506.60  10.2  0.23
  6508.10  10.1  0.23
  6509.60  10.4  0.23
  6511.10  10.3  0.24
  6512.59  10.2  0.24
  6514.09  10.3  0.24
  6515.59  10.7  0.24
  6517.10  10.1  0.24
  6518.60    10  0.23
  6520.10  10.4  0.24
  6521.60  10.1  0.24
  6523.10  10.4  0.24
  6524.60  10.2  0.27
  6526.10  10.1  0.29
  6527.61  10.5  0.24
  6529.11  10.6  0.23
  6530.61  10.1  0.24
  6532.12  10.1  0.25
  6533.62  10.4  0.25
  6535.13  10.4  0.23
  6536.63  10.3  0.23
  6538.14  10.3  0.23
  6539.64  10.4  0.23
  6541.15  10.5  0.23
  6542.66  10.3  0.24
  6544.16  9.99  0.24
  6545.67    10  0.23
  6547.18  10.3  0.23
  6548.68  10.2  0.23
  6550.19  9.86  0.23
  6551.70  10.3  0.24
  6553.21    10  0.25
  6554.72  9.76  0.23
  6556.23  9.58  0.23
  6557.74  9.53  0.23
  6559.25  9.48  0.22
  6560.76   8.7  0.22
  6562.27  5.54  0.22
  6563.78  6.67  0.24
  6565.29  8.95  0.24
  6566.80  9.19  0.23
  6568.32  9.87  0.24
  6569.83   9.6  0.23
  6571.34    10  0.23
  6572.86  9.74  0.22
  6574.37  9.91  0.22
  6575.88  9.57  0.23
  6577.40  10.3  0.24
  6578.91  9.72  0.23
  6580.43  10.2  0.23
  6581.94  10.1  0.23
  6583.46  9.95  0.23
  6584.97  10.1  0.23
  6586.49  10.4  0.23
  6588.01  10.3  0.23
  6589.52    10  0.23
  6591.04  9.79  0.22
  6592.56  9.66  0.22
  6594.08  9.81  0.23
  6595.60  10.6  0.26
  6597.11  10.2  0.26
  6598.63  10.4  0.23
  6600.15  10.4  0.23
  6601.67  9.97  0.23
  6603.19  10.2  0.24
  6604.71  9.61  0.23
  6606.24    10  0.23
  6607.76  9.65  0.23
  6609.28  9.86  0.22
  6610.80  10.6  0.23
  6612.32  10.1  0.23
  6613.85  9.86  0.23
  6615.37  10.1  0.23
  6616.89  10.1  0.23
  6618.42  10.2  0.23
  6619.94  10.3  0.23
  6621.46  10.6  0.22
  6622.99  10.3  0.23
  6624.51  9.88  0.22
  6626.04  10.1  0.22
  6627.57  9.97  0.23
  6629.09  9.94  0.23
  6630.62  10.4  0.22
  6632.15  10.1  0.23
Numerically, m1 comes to 0.177 mag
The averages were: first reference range 10.1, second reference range 10.1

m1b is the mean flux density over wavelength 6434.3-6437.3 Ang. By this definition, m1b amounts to 10.8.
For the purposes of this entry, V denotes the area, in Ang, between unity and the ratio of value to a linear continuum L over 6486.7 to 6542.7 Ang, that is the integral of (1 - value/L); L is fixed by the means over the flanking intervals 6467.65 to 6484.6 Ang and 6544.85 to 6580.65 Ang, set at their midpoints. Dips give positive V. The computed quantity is -1.86 Ang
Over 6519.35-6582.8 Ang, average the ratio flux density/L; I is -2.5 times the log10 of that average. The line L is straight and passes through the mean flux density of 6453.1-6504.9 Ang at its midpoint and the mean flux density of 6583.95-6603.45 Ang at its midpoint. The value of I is 0.04 mag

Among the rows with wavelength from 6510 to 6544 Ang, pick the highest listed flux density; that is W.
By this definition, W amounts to 10.7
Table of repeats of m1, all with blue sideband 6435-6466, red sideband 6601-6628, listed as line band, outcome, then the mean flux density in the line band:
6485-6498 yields 0.02 mag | 10.1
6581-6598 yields 0.00 mag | 10.1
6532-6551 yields 0.00 mag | 10.2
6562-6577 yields 0.13 mag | 9.05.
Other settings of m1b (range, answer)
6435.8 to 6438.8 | 10.3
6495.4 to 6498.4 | 9.62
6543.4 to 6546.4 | 10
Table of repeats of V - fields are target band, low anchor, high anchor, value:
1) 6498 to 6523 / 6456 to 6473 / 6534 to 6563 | -0.6 Ang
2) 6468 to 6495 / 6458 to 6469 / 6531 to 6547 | 0.3 Ang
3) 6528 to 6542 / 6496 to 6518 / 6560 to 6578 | -1.0 Ang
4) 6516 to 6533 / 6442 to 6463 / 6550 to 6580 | -1.0 Ang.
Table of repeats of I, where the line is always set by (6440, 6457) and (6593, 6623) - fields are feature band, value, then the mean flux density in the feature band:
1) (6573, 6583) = 0.02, 9.95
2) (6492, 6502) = 0.05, 9.85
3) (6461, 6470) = 0.02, 10.2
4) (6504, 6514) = 0.02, 10.2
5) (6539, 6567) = 0.09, 9.43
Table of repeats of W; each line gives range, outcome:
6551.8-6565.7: 10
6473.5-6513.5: 10.8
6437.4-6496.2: 10.9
